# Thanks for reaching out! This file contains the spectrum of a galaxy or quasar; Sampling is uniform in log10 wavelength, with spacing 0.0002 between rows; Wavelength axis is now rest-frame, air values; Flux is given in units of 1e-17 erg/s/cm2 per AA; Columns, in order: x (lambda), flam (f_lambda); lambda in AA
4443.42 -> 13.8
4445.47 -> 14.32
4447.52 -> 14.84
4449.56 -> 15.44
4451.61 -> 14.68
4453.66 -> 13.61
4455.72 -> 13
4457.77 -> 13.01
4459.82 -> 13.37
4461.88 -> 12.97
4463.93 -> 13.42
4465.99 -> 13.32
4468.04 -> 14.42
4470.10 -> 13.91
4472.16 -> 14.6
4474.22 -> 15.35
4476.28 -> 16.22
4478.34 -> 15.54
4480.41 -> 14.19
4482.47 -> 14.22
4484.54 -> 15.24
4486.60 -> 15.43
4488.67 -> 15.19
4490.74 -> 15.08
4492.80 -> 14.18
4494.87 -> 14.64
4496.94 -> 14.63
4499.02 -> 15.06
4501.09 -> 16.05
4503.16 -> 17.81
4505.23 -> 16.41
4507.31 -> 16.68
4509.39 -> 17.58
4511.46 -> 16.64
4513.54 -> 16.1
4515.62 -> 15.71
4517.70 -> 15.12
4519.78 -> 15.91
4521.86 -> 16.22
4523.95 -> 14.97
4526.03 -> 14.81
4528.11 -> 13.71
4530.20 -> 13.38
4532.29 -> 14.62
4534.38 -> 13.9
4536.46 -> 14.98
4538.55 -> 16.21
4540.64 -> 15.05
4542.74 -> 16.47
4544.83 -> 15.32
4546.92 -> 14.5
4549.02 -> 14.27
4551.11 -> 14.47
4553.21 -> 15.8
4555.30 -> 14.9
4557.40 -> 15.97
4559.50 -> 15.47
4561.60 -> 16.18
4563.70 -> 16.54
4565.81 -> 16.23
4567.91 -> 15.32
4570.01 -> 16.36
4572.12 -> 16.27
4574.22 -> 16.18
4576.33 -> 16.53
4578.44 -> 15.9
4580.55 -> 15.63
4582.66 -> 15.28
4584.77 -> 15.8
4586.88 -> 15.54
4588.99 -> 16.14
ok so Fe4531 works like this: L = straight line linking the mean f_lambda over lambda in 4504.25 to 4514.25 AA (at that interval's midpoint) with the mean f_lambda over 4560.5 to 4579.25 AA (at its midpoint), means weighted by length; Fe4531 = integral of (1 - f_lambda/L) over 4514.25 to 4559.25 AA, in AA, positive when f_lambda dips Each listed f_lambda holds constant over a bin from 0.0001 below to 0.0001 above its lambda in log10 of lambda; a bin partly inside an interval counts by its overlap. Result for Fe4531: 3.8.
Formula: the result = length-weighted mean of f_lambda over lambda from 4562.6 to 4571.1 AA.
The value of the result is 16.1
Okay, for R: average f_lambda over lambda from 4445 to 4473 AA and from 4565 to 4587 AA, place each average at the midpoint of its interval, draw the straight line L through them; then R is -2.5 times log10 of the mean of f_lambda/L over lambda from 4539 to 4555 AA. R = 0.02 mag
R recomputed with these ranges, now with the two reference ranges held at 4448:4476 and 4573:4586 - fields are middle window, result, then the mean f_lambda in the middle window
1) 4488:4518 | -0.08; 15.8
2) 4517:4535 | 0.02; 14.7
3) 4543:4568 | 0.00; 15.5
